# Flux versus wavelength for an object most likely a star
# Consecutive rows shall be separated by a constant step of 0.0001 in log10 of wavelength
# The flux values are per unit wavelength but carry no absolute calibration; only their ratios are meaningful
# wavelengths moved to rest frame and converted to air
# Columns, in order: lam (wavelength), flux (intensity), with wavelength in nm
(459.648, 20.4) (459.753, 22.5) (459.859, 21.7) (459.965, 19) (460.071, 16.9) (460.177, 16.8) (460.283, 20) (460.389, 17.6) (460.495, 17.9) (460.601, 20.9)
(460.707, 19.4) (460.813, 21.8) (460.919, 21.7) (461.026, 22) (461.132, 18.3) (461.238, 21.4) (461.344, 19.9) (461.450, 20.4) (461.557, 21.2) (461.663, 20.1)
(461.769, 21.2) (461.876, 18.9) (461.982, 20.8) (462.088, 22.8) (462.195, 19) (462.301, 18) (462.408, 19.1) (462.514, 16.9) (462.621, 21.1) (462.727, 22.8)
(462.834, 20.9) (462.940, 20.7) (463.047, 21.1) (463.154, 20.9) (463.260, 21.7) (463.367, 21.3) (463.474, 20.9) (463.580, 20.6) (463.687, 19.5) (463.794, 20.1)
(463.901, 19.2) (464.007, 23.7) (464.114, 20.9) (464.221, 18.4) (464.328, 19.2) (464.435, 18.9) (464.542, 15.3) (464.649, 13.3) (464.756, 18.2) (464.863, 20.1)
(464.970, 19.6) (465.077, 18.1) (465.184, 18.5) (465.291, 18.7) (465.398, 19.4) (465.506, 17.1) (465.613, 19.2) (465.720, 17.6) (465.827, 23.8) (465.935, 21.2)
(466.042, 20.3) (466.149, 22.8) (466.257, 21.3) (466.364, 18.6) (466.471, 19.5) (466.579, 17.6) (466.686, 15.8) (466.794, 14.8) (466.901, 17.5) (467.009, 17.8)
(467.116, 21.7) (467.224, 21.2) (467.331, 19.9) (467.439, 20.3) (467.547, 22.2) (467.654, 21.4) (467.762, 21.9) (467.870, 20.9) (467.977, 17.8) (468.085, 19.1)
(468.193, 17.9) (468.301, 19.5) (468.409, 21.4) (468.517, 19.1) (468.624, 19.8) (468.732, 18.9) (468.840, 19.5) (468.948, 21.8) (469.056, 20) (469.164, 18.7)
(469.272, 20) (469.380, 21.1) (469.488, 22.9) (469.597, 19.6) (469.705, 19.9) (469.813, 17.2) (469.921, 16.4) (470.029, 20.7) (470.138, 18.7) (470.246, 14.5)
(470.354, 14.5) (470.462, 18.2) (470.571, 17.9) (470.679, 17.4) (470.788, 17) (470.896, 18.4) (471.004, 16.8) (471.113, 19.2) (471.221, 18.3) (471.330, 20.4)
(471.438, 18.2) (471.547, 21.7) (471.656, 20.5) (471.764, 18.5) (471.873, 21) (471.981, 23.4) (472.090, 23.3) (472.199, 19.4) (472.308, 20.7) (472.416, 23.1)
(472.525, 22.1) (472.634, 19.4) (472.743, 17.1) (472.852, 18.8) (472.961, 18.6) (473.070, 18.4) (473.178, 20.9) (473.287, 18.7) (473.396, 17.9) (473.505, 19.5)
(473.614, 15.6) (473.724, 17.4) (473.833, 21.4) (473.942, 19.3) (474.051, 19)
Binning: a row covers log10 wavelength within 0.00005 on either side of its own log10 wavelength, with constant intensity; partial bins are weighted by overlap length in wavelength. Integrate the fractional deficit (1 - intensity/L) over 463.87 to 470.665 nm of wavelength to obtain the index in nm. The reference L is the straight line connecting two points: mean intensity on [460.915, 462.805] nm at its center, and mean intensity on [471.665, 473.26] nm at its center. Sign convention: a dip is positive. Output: 0.36 nm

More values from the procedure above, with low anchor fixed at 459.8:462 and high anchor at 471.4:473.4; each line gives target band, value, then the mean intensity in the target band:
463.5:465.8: 0.122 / 18.9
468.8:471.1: 0.168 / 18.6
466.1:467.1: 0.075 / 18.5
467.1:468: -0.037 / 20.9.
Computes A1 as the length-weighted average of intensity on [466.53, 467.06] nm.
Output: 16.7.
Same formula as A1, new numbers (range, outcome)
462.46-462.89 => 20.5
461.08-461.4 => 19.9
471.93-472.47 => 22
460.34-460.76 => 19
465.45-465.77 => 18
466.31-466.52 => 19.1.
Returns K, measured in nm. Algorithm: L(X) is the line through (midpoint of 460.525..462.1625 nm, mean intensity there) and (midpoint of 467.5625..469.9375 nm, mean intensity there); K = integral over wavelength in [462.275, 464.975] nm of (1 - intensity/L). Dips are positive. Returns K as 0.09 nm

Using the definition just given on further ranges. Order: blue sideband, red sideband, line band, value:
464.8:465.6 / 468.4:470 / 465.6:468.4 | -0.07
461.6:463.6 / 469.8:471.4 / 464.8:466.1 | 0.00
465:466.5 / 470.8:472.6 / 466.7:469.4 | 0.03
